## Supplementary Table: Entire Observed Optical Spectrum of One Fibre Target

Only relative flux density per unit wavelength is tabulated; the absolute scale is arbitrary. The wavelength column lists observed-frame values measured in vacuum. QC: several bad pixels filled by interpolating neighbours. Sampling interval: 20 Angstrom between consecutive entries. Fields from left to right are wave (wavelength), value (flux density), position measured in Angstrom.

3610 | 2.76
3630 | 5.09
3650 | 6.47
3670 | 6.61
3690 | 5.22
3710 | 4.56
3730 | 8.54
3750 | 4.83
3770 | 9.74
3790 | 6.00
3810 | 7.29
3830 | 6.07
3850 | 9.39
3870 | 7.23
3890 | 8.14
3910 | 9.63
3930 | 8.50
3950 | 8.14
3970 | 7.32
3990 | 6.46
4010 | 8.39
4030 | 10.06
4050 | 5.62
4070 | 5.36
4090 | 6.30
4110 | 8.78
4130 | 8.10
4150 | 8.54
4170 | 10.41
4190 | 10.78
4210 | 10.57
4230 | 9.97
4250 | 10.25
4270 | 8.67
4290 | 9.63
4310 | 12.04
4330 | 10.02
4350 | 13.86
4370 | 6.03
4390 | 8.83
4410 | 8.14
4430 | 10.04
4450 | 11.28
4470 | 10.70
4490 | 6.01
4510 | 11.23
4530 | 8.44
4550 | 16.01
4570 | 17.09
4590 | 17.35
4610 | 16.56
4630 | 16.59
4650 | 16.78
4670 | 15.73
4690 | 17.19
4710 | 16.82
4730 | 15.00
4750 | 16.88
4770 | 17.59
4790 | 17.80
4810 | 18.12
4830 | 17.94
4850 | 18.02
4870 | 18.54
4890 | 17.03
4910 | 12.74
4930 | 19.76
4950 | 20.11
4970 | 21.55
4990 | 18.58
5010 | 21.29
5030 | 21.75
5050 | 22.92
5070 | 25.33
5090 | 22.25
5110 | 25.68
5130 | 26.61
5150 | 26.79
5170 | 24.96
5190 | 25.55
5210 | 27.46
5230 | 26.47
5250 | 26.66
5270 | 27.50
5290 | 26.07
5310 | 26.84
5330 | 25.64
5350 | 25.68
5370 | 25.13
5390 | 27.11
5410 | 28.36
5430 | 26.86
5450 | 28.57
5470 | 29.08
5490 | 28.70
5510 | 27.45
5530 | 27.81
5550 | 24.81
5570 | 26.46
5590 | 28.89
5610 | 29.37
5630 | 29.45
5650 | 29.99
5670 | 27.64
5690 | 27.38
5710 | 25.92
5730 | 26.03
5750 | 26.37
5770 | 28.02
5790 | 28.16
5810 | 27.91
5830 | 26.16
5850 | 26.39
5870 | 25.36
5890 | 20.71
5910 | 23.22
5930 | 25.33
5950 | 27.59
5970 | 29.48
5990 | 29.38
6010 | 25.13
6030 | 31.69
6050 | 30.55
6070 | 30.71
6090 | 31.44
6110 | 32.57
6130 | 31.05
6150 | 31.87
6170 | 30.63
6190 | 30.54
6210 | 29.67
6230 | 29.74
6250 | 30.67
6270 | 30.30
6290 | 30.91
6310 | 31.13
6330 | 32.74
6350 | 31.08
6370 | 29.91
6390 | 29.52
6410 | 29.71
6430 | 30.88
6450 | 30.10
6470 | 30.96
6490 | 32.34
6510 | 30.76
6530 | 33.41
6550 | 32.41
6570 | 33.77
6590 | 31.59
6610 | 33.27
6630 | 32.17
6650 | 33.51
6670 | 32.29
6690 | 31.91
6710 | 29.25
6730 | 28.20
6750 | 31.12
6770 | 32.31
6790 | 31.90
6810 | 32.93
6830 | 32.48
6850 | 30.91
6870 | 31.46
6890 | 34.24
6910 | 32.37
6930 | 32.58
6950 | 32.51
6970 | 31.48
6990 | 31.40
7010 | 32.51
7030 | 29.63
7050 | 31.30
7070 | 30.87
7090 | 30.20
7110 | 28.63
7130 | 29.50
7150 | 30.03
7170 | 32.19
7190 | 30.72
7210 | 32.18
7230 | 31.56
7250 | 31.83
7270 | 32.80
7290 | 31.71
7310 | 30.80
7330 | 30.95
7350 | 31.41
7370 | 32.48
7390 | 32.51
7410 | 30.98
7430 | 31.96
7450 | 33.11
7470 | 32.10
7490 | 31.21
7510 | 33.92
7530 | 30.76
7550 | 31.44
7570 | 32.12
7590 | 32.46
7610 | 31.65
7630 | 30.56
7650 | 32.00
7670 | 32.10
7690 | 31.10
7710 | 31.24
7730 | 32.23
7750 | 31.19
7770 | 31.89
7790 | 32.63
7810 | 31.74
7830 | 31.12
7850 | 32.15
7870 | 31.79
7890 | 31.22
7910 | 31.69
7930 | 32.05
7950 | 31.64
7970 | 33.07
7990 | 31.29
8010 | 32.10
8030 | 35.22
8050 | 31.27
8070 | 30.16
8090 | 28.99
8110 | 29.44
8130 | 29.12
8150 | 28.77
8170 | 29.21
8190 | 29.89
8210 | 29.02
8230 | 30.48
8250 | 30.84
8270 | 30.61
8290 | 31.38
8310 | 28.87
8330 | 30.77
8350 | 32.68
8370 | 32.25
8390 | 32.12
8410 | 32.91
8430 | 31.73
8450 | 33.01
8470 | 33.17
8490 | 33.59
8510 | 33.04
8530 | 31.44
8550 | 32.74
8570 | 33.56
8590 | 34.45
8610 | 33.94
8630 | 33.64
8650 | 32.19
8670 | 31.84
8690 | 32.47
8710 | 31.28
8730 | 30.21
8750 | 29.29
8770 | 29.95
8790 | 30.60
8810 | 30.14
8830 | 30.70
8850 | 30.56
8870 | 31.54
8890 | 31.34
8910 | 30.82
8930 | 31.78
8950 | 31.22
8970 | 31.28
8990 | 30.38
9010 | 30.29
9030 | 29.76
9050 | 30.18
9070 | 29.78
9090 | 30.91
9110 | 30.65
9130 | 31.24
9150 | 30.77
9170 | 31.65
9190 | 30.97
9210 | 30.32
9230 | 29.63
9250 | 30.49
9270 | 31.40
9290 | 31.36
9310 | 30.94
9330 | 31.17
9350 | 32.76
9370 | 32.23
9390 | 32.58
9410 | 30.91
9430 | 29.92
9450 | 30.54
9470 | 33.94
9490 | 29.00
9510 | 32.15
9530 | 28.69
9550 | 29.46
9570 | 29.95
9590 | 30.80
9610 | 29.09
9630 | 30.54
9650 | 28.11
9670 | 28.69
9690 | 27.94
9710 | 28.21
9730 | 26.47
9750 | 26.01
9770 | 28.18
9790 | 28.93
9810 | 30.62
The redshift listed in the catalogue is 0.14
